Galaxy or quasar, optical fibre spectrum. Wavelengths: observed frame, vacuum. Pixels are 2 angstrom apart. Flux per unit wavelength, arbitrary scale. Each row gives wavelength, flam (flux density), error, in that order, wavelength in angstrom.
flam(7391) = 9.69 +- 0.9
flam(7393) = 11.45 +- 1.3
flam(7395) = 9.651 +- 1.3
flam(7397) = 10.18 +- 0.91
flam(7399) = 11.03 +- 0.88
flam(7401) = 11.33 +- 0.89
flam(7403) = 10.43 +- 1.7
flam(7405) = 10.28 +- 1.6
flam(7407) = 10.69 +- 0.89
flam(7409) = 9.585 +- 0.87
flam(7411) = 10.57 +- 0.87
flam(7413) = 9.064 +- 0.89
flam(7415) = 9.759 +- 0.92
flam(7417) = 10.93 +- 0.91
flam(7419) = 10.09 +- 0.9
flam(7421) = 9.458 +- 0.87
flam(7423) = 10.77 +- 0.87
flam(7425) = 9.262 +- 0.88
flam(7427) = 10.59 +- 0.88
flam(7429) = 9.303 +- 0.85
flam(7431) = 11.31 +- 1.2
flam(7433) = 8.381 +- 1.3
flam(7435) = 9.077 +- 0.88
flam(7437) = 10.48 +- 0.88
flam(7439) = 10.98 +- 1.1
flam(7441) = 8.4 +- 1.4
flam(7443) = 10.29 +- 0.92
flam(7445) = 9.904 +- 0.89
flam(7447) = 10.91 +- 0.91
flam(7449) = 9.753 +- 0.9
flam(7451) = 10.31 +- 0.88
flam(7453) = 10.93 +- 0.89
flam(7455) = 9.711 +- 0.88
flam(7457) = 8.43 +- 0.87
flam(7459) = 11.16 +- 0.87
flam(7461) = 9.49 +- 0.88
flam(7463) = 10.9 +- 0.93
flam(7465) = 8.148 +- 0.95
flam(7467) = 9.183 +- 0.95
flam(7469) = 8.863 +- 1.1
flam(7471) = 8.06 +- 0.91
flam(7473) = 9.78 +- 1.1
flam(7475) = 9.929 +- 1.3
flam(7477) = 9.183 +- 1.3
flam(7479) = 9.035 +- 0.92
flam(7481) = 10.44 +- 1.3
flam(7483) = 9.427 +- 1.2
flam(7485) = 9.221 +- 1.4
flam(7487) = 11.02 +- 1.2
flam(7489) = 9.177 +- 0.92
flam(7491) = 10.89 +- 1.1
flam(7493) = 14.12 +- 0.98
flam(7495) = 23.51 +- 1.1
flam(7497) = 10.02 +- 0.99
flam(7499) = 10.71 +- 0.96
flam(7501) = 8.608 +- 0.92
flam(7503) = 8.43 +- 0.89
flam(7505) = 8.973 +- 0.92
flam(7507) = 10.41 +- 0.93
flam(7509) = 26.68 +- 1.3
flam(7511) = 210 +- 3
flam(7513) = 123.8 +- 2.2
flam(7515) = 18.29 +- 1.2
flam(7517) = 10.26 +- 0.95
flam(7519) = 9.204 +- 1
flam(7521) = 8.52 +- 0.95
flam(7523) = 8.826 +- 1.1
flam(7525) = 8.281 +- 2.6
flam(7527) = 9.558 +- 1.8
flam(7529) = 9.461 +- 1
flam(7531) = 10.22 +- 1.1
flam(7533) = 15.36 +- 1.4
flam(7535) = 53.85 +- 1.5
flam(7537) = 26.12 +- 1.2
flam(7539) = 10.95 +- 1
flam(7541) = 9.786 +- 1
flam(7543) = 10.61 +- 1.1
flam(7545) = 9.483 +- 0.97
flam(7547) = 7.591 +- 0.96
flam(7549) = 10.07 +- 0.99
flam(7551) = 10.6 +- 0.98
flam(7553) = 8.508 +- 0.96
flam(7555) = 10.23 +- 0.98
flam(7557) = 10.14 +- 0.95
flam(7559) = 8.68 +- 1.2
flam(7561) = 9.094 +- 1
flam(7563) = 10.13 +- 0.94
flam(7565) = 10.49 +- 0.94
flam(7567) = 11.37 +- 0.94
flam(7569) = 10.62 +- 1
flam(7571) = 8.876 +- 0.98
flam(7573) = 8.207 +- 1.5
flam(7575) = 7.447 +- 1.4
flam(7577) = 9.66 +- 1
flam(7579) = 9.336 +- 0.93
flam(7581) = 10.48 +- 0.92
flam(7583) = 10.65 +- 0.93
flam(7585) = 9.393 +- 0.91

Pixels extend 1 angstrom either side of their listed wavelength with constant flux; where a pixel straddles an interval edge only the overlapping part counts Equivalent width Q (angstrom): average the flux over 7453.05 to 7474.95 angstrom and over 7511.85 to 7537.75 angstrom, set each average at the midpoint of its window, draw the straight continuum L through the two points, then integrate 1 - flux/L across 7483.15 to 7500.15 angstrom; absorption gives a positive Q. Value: 4.6 angstrom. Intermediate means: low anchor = 9.46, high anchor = 25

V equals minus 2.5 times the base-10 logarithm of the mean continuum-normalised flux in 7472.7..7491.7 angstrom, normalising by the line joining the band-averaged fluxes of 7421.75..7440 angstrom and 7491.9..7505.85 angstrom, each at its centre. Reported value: 0.18 mag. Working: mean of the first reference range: 10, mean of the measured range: 9.79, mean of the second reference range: 12.1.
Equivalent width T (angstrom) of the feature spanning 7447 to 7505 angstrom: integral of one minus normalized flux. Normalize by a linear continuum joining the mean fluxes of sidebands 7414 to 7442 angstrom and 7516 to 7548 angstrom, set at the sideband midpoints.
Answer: 6.7 angstrom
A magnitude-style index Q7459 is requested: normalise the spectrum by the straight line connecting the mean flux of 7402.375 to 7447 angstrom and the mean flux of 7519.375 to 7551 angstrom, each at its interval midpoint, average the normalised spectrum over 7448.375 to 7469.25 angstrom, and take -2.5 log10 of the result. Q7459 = 0.14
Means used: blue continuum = 10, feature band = 9.75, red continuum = 13.7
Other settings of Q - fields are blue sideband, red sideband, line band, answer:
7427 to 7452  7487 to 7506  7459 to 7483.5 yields 3.2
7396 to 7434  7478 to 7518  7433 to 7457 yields 9.4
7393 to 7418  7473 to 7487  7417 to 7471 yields 0.8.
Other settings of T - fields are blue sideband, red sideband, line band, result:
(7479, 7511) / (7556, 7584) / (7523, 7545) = -3.39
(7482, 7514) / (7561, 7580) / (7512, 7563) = 8.98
